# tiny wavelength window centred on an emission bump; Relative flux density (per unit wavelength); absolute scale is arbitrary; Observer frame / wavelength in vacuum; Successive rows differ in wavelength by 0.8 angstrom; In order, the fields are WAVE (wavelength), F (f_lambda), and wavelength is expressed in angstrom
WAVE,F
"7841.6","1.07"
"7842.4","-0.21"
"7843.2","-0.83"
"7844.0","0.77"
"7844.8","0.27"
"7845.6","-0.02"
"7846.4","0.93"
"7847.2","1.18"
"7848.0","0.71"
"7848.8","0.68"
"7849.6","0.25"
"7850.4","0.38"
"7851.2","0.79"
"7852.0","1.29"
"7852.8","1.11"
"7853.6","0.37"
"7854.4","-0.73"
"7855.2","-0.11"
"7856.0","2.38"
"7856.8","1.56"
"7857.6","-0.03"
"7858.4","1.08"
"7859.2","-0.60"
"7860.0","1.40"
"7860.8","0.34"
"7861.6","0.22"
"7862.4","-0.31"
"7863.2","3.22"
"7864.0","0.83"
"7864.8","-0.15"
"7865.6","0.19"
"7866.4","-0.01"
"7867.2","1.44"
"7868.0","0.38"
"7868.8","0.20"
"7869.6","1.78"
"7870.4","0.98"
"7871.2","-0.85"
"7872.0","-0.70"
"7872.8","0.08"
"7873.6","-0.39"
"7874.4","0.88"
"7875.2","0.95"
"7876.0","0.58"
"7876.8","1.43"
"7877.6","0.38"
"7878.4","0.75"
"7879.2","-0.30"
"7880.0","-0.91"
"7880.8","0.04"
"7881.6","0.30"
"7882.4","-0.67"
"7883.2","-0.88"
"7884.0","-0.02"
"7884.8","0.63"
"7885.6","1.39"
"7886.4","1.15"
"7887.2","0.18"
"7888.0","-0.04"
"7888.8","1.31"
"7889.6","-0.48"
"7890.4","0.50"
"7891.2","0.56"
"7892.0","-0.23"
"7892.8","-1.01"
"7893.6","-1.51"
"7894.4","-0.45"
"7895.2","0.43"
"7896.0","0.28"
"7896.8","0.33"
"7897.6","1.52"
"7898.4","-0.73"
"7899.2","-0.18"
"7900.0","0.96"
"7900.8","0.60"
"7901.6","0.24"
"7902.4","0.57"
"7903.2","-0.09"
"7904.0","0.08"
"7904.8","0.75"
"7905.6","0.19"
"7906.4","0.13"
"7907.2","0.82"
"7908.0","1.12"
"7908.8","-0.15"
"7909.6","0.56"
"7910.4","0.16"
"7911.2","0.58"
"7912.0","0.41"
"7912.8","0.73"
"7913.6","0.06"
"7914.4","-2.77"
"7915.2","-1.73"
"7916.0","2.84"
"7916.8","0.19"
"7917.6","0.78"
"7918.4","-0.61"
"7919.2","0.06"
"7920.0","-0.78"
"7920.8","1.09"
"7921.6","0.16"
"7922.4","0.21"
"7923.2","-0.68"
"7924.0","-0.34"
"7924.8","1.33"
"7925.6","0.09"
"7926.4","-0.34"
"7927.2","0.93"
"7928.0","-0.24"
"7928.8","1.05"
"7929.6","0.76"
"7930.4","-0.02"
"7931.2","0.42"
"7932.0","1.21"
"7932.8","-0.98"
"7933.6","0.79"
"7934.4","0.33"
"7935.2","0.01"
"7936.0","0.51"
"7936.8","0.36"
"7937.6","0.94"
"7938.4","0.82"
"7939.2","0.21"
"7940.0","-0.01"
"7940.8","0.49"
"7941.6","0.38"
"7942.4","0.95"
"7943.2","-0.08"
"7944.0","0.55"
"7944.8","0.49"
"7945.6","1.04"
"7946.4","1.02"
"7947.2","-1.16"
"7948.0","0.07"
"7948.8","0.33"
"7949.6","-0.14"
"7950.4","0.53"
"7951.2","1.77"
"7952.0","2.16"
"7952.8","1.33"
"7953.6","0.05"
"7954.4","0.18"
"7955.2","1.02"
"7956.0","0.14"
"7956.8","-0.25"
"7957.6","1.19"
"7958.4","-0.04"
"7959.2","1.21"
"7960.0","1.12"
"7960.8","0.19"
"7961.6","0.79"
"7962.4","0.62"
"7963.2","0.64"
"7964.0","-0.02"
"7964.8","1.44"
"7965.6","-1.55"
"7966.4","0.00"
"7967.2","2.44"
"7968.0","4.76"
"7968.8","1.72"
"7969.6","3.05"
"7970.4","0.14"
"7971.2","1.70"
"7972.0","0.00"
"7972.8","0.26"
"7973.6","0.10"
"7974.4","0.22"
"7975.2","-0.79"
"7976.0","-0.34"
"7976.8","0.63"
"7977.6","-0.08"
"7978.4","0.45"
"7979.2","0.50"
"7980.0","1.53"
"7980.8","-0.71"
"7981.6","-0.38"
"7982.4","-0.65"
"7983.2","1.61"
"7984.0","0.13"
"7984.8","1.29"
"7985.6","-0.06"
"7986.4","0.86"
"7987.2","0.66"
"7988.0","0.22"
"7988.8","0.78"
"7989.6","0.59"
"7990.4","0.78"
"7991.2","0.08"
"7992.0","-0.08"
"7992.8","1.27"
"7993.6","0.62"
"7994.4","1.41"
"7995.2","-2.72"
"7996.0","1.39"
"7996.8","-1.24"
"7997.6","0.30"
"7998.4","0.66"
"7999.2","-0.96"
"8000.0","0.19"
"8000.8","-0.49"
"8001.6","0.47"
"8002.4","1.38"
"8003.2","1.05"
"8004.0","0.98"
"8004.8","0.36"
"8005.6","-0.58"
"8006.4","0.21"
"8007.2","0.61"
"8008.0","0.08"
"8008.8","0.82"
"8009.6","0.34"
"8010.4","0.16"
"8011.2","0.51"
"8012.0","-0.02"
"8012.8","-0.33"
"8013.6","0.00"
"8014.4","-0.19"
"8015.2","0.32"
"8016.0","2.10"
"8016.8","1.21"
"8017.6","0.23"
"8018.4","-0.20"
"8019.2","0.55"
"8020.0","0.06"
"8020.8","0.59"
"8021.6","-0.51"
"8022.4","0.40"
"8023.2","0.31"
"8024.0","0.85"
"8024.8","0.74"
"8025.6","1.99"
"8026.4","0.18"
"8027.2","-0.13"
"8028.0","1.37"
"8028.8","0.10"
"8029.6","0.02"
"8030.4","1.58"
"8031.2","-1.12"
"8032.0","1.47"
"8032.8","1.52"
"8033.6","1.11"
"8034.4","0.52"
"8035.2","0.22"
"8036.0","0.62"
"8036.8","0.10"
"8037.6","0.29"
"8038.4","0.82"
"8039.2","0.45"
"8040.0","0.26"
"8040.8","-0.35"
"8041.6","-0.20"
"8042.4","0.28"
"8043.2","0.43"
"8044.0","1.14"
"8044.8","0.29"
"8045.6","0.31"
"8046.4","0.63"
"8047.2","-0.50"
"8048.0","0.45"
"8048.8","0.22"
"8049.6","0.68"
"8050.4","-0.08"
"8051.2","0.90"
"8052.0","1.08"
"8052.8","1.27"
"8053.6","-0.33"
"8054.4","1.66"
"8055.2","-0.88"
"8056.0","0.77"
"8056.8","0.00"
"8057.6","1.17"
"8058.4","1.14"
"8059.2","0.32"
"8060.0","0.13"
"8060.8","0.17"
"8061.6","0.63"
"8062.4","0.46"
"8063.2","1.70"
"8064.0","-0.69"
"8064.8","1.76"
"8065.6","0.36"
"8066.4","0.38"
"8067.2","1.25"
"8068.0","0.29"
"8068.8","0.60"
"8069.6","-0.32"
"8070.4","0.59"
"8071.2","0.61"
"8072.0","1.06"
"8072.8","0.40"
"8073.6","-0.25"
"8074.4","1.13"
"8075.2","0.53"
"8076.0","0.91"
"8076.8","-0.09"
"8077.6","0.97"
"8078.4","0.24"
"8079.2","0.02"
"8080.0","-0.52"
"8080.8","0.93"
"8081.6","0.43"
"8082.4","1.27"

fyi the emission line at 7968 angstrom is Hgamma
